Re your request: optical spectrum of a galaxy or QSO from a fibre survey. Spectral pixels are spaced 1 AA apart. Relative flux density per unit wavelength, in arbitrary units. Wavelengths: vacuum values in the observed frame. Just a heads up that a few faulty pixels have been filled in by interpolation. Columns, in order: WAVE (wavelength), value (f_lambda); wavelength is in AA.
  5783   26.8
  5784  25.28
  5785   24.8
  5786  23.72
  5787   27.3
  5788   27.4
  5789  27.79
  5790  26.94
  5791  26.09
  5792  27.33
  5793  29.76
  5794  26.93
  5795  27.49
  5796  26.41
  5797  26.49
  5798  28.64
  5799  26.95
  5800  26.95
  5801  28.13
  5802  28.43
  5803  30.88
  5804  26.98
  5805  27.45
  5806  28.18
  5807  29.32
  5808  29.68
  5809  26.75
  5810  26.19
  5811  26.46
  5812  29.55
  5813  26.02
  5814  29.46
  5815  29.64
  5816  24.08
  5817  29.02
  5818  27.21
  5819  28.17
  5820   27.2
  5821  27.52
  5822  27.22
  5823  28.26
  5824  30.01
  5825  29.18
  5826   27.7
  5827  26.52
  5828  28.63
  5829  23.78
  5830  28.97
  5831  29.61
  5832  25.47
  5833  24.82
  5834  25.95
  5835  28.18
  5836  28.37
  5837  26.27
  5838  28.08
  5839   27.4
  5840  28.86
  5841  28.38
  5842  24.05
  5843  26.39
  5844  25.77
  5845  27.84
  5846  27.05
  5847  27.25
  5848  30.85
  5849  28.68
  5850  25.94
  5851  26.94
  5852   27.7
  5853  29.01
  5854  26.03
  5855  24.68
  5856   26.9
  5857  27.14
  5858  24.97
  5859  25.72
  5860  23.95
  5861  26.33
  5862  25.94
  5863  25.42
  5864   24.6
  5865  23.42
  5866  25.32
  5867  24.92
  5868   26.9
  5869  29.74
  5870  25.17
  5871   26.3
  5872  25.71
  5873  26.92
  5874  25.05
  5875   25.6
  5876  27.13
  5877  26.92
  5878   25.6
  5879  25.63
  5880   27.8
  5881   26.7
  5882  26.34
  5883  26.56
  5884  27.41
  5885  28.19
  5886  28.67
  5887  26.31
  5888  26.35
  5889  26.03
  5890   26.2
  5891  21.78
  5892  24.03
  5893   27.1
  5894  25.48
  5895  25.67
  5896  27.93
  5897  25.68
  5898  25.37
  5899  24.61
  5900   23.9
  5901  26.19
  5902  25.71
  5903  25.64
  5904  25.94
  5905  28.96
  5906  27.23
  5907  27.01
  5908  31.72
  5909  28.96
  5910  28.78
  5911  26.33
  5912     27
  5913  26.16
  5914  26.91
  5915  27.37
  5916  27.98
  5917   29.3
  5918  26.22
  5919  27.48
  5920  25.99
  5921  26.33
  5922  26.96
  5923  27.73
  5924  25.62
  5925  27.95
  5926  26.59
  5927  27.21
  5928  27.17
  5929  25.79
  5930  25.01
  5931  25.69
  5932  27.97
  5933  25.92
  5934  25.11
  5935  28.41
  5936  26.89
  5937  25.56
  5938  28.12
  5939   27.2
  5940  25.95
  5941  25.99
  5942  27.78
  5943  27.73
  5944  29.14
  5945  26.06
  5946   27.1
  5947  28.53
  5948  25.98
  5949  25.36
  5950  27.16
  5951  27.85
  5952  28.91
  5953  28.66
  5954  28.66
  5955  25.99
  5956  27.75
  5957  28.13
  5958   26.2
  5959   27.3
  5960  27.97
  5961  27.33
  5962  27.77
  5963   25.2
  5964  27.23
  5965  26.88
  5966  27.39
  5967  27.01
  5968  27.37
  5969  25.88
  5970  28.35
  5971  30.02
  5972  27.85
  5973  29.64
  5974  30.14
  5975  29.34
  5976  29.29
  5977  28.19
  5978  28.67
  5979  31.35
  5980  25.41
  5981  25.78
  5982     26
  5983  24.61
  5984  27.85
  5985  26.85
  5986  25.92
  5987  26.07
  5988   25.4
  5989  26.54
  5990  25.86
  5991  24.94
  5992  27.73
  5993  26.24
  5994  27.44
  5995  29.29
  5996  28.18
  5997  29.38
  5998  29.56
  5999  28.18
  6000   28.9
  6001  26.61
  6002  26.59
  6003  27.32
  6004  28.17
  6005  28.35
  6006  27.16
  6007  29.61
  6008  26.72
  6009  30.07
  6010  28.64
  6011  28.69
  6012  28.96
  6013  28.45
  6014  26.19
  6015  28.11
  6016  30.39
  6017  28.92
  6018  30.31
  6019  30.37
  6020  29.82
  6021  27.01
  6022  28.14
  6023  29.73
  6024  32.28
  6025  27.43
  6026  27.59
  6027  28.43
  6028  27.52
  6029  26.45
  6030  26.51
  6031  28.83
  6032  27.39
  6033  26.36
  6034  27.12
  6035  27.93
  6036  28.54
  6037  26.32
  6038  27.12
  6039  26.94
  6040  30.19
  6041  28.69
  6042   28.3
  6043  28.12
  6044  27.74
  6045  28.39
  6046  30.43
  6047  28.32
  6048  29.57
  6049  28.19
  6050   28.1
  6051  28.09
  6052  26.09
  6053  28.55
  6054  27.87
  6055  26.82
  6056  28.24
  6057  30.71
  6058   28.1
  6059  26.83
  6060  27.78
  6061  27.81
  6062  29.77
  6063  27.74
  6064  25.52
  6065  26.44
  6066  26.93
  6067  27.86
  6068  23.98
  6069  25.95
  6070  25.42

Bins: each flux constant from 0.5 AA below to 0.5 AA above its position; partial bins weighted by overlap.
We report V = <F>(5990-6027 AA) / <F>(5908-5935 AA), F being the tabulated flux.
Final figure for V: 1.05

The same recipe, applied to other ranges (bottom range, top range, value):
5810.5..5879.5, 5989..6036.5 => 1.05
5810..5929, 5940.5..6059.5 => 1.04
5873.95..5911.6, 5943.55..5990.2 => 1.03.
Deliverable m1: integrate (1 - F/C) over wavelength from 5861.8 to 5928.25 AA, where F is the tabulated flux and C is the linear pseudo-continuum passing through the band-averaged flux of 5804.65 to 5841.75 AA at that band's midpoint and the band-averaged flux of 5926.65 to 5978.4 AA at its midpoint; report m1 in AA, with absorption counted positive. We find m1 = 2.35 AA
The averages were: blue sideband 27.6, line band 26.5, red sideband 27.4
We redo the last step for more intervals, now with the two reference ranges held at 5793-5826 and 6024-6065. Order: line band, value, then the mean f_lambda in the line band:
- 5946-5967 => 0.5 AA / 27.3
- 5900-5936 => 1.2 AA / 27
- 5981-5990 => 0.6 AA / 26.1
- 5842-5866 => 1.3 AA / 26.4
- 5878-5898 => 1.2 AA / 26.3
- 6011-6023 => -0.4 AA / 28.8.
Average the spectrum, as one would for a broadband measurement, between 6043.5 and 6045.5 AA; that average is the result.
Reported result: 28.1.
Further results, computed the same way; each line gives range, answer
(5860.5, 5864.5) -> 25.6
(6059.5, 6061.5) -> 27.8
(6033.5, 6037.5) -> 27.5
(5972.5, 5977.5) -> 29.3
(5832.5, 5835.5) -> 26.3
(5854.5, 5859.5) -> 25.9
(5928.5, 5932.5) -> 26.1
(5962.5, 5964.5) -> 26.2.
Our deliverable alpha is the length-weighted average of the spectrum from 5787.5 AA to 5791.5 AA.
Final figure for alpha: 27.1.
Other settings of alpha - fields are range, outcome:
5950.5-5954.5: 28.5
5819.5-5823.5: 27.6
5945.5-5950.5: 26.8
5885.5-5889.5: 26.8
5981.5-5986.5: 26.2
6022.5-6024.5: 31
